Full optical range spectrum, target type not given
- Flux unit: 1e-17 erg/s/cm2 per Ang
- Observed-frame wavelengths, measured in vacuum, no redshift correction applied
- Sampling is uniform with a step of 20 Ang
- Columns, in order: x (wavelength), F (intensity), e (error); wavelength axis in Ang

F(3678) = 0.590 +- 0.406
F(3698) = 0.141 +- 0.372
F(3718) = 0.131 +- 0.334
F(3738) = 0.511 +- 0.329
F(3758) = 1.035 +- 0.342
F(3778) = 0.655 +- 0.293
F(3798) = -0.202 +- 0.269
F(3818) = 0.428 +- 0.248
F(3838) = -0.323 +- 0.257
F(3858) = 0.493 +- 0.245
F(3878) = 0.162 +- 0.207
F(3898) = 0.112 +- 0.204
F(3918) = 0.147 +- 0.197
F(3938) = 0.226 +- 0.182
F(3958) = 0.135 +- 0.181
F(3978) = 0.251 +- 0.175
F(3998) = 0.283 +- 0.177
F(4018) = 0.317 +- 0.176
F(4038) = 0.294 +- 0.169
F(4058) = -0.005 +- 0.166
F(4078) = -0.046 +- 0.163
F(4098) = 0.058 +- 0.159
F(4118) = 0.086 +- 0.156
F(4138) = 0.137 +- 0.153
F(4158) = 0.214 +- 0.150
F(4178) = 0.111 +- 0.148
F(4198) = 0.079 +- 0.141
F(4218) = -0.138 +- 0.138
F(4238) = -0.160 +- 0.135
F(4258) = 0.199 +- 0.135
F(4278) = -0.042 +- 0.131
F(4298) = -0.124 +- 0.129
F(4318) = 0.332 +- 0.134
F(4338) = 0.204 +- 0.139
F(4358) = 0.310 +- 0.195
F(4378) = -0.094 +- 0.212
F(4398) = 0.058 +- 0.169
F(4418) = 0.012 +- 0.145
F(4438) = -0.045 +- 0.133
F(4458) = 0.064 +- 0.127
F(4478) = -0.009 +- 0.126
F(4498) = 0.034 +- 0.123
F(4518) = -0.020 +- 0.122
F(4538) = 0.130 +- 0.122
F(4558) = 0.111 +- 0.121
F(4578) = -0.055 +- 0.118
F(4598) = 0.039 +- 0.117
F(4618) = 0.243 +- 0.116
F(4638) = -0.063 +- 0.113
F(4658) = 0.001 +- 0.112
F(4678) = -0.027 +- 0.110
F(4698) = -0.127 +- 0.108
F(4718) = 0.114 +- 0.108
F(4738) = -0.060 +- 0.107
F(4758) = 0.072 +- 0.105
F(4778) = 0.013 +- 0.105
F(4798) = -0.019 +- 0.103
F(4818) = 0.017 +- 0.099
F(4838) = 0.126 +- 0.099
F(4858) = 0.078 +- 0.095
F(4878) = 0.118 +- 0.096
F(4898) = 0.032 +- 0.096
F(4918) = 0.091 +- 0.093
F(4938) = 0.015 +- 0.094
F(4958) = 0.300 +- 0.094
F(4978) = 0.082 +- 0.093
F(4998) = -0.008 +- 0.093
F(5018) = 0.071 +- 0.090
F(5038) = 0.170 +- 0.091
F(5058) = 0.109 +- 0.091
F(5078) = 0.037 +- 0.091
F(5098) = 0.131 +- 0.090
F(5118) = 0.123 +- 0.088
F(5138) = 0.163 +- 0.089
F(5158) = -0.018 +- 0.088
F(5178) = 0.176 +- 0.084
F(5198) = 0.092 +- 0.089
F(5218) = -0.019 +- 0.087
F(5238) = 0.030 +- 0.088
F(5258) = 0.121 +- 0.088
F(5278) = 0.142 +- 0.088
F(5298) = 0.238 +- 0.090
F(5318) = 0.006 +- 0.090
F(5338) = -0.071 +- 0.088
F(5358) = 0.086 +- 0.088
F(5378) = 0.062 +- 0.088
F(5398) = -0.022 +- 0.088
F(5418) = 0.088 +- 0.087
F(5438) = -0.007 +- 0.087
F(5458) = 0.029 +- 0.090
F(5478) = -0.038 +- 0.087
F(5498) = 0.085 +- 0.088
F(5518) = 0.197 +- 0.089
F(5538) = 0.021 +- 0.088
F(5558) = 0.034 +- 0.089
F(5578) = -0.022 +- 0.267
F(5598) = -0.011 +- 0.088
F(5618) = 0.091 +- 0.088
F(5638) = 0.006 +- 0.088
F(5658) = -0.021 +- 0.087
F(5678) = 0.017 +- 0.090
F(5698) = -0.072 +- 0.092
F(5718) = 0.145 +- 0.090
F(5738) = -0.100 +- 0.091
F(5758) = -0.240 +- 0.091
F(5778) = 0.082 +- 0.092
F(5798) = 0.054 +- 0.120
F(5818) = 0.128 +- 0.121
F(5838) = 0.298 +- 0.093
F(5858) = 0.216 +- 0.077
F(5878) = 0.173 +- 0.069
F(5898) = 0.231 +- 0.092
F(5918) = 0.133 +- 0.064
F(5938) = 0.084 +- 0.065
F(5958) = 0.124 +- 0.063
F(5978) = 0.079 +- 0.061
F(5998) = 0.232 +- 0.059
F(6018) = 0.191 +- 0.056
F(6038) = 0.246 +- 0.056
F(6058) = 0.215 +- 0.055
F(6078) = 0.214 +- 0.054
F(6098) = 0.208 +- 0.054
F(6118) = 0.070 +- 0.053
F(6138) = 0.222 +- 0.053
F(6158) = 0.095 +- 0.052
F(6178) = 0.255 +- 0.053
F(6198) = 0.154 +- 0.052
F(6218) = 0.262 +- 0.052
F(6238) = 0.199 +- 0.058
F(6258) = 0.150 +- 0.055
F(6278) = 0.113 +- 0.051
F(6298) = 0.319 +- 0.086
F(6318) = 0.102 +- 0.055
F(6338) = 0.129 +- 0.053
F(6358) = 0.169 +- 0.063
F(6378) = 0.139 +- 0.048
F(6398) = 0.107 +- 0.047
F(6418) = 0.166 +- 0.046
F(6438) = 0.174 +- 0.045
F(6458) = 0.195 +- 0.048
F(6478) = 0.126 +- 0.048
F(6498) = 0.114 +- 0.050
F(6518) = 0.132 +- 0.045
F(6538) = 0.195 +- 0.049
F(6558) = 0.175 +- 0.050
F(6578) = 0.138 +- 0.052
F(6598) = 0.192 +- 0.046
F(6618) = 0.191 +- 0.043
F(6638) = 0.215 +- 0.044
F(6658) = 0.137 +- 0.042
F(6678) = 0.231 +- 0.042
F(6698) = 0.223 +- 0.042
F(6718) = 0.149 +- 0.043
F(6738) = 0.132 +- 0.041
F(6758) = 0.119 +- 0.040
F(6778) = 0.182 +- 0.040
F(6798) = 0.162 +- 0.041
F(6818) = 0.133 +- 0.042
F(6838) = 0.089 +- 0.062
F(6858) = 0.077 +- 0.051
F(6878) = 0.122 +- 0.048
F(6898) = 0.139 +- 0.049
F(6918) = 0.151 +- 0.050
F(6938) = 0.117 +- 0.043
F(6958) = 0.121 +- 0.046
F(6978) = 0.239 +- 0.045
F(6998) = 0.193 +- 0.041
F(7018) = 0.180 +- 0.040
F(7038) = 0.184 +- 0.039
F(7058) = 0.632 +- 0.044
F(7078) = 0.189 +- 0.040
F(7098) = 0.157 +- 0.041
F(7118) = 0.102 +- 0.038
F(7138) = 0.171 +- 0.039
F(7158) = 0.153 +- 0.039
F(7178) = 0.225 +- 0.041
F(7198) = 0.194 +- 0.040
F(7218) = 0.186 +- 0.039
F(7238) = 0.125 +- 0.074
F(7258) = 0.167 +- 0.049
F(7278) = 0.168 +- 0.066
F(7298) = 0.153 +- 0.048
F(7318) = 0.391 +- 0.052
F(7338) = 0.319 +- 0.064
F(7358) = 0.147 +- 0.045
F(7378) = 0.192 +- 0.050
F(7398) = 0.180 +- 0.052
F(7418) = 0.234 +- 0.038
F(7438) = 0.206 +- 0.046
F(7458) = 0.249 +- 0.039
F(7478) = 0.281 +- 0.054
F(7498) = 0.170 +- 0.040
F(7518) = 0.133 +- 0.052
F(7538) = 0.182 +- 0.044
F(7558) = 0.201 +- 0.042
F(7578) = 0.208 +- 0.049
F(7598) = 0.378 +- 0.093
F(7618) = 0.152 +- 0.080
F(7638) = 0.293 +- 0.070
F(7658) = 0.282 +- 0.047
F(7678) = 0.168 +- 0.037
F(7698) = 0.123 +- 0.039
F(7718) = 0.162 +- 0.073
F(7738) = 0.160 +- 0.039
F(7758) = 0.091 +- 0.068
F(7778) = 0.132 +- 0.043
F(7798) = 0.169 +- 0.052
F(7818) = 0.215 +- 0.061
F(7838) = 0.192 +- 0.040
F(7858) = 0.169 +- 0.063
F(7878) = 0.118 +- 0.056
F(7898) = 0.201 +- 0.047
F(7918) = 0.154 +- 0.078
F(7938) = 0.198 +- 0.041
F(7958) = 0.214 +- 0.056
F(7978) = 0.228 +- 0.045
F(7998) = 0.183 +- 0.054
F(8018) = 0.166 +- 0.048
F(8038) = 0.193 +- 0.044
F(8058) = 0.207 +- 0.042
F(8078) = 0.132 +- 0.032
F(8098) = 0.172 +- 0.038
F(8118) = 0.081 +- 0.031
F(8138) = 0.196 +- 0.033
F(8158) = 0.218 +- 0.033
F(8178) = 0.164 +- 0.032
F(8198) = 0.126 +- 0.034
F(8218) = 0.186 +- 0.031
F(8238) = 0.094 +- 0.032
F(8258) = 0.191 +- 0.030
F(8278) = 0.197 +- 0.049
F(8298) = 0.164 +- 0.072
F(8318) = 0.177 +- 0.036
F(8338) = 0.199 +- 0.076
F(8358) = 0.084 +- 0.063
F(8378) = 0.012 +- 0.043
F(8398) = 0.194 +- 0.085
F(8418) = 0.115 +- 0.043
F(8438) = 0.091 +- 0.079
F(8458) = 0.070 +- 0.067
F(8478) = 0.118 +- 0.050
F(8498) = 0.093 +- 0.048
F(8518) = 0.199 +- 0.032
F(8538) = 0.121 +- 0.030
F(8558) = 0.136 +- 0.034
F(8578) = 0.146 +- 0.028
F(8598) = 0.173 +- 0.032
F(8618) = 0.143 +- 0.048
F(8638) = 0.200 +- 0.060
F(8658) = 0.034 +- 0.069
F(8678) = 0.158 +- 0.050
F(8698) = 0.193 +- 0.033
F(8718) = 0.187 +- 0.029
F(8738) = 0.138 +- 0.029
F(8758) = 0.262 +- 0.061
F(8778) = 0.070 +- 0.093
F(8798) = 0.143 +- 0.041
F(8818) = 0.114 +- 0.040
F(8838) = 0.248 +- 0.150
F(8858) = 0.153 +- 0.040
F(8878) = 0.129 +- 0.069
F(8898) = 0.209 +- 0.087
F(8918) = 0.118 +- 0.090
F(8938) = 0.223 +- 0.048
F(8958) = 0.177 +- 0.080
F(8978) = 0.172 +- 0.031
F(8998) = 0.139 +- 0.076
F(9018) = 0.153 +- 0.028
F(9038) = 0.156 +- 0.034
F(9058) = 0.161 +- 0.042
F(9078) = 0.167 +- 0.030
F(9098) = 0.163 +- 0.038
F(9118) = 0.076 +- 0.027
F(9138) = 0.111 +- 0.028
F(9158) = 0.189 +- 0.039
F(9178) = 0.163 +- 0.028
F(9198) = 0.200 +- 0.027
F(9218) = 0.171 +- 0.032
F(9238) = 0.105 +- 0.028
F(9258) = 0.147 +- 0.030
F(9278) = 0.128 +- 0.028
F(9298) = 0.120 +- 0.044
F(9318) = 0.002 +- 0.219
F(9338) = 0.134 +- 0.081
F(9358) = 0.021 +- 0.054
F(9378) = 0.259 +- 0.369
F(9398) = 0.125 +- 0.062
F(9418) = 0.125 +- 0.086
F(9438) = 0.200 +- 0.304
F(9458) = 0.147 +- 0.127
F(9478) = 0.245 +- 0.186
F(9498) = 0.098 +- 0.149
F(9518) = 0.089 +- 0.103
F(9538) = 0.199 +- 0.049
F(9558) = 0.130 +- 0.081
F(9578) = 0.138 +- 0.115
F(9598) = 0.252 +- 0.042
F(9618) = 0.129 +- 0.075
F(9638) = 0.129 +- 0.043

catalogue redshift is 0.893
